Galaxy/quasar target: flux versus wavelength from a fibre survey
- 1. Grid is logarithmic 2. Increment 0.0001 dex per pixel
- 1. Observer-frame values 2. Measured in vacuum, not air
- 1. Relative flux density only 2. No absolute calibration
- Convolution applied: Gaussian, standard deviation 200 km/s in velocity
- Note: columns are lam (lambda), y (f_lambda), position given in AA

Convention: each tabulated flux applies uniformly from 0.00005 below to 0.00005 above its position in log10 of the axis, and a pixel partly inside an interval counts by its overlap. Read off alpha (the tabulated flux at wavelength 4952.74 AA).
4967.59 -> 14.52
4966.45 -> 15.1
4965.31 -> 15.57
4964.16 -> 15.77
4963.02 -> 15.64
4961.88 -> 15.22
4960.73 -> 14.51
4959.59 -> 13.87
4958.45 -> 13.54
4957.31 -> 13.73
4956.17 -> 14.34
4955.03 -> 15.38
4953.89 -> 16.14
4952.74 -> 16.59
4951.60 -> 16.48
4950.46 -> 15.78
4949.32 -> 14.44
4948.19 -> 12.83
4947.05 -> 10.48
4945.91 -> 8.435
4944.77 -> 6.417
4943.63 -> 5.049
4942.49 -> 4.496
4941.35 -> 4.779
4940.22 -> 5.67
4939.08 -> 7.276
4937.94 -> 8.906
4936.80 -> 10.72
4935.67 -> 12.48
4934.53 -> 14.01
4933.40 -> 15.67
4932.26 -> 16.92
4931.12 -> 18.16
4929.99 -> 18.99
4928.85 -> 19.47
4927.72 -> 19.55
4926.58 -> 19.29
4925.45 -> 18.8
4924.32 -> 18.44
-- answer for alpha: 16.59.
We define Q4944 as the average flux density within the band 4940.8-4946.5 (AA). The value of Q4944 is 5.85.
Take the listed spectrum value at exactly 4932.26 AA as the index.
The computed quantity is 16.92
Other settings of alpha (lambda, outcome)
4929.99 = 18.99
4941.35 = 4.779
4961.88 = 15.22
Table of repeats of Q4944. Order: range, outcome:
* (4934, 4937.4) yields 12.4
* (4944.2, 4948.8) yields 9.61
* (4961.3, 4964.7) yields 15.5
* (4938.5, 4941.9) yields 5.93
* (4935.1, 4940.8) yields 9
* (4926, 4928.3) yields 19.4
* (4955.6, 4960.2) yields 13.9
